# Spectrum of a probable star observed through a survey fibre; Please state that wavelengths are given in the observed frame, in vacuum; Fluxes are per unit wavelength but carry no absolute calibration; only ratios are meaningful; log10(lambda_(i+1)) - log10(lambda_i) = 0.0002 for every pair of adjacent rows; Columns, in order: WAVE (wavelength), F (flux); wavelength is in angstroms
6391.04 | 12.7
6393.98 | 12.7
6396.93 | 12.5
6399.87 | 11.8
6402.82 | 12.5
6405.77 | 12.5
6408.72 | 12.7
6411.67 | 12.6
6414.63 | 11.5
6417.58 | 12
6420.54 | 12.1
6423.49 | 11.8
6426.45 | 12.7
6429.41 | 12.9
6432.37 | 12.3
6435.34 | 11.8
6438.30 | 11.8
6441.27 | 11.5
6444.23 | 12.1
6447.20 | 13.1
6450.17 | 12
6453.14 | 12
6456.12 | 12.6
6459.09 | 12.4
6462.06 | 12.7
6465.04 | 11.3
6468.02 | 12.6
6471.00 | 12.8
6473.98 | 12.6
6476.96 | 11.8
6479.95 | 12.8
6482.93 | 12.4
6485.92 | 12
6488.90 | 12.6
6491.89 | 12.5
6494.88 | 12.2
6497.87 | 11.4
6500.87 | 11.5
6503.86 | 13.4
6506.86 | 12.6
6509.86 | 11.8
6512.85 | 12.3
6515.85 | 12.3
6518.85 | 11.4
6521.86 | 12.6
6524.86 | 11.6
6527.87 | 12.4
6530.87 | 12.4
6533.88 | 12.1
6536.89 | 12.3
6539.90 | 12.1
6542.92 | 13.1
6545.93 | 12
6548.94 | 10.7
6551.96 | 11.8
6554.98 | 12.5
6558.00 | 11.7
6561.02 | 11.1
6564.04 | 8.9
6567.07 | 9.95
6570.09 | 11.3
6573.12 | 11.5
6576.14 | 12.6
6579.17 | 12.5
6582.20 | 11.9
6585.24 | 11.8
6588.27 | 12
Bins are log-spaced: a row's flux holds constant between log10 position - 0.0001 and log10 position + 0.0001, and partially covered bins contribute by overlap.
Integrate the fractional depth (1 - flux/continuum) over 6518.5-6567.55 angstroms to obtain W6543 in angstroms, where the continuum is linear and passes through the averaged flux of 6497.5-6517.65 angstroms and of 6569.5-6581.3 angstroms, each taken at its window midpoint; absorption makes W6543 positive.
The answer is 1.6 angstroms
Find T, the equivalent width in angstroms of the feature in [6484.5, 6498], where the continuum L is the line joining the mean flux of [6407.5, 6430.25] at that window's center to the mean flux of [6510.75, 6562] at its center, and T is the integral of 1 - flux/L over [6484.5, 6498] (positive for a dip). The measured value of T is -0.1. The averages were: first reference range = 12.3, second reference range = 12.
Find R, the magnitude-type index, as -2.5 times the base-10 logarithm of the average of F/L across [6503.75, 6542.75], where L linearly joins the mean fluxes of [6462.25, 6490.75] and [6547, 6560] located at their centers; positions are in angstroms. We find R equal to -0.03 mag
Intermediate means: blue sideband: 12.3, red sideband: 11.7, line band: 12.2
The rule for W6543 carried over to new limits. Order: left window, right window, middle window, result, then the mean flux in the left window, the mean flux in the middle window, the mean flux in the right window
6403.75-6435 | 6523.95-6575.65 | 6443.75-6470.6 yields -0.52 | 12.3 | 12.3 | 11.6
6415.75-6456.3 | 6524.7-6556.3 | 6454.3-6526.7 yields -0.70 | 12.2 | 12.3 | 12.1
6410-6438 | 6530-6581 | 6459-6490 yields -0.97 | 12.2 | 12.4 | 11.7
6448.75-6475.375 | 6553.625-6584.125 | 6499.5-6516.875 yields -0.58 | 12.3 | 12.3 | 11.4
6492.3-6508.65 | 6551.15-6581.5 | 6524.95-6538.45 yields -0.45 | 12.2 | 12.2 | 11.4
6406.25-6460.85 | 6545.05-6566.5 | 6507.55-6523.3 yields -0.81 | 12.2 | 12.1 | 11.2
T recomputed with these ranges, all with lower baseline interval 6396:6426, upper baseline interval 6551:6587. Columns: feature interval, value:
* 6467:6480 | -0.6 angstroms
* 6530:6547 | -1.1 angstroms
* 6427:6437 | -0.2 angstroms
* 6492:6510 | -0.6 angstroms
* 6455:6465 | -0.3 angstroms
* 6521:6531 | -0.5 angstroms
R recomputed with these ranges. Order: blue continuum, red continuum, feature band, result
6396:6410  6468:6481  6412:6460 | 0.02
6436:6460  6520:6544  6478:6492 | -0.02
